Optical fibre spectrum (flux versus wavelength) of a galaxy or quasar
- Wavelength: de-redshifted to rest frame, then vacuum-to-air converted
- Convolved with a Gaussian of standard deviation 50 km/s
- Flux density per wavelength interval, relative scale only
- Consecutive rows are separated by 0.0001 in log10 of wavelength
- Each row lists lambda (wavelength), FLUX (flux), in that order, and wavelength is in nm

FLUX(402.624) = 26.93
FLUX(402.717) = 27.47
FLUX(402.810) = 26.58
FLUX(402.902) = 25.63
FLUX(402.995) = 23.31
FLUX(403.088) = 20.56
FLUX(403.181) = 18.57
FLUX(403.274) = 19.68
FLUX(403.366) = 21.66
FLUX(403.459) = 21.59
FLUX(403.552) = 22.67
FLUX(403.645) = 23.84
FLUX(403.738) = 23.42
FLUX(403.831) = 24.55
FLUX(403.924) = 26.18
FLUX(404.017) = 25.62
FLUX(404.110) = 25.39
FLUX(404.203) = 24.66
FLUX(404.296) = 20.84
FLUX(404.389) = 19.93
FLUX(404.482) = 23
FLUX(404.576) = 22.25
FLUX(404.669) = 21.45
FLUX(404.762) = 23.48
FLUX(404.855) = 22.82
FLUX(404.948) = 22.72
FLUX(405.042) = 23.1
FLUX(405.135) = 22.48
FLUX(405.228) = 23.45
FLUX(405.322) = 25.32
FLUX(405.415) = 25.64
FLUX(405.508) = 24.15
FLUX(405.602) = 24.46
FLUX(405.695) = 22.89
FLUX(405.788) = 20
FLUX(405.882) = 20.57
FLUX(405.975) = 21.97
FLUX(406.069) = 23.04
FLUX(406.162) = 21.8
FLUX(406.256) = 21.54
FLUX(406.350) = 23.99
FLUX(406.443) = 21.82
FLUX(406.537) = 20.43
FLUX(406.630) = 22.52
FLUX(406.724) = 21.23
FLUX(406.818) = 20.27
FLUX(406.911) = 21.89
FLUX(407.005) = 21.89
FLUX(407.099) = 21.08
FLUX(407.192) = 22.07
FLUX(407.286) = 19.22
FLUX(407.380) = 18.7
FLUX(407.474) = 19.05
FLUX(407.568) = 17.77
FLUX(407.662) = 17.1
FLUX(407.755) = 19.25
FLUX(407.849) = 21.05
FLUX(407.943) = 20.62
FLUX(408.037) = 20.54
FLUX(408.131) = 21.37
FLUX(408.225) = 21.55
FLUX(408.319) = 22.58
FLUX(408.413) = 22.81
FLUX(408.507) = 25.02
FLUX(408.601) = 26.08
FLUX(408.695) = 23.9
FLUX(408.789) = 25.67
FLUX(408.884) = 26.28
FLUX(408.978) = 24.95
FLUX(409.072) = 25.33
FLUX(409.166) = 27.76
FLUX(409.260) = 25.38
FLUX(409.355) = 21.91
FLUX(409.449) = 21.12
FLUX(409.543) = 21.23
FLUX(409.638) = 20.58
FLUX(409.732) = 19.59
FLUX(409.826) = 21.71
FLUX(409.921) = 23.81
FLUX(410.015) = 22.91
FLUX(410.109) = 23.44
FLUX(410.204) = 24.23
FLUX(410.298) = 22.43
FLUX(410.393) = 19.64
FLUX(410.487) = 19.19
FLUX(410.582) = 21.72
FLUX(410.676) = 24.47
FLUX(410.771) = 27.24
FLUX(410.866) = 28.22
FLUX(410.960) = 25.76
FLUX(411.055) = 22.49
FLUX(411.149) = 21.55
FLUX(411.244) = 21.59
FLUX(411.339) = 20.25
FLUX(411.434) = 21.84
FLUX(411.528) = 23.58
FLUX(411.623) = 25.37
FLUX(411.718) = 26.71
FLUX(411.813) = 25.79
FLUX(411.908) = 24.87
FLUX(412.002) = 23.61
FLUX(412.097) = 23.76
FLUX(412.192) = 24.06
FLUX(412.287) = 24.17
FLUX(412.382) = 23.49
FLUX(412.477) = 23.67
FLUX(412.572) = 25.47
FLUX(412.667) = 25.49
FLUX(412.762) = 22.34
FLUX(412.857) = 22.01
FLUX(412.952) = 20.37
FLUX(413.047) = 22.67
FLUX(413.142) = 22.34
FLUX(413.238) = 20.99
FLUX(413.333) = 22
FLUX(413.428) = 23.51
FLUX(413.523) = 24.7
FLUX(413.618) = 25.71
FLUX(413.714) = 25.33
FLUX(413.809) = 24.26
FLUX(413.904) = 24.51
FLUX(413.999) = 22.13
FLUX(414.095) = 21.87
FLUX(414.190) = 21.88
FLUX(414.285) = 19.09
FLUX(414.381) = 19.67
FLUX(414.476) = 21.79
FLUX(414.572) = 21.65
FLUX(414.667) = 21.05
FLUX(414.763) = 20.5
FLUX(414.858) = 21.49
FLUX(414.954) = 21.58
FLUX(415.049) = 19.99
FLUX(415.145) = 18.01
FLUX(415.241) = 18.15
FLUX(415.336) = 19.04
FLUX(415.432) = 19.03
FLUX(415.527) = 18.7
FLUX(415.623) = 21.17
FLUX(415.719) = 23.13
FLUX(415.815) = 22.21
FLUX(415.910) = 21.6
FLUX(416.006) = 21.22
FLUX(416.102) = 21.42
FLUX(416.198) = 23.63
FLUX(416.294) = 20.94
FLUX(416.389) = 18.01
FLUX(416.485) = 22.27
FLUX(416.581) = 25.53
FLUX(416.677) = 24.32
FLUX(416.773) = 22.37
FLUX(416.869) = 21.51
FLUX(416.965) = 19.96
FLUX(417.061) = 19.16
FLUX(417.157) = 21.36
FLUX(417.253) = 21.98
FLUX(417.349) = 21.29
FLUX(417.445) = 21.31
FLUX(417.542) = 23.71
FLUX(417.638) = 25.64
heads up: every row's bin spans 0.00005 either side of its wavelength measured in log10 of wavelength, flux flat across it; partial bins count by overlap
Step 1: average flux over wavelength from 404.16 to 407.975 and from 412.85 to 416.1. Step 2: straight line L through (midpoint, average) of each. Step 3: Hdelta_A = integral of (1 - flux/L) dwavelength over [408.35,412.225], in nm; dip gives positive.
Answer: -0.35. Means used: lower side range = 21.7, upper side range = 21.6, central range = 23.6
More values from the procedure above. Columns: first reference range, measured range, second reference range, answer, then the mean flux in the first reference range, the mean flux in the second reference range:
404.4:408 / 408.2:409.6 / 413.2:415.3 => -0.15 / 21.7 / 21.8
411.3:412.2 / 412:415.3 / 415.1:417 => 0.06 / 24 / 21.1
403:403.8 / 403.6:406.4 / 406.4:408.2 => -0.26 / 21.7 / 20.4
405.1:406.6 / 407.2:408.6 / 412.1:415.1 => 0.12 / 22.7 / 22.6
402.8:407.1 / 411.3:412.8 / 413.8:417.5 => -0.16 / 22.7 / 21.2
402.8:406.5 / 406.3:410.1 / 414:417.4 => 0.04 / 22.9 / 21.1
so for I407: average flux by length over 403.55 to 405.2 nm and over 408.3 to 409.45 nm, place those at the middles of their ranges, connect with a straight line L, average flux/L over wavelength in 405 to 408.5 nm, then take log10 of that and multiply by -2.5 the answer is 0.11 mag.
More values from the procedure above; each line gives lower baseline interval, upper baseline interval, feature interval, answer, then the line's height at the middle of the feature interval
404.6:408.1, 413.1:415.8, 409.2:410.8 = -0.04 mag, 21.6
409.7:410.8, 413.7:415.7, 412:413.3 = -0.07 mag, 21.7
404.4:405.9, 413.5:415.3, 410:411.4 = -0.04 mag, 22.2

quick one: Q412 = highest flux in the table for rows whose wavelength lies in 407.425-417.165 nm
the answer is 28.22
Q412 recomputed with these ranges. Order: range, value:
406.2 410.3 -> 27.76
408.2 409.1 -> 26.28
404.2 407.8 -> 25.64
